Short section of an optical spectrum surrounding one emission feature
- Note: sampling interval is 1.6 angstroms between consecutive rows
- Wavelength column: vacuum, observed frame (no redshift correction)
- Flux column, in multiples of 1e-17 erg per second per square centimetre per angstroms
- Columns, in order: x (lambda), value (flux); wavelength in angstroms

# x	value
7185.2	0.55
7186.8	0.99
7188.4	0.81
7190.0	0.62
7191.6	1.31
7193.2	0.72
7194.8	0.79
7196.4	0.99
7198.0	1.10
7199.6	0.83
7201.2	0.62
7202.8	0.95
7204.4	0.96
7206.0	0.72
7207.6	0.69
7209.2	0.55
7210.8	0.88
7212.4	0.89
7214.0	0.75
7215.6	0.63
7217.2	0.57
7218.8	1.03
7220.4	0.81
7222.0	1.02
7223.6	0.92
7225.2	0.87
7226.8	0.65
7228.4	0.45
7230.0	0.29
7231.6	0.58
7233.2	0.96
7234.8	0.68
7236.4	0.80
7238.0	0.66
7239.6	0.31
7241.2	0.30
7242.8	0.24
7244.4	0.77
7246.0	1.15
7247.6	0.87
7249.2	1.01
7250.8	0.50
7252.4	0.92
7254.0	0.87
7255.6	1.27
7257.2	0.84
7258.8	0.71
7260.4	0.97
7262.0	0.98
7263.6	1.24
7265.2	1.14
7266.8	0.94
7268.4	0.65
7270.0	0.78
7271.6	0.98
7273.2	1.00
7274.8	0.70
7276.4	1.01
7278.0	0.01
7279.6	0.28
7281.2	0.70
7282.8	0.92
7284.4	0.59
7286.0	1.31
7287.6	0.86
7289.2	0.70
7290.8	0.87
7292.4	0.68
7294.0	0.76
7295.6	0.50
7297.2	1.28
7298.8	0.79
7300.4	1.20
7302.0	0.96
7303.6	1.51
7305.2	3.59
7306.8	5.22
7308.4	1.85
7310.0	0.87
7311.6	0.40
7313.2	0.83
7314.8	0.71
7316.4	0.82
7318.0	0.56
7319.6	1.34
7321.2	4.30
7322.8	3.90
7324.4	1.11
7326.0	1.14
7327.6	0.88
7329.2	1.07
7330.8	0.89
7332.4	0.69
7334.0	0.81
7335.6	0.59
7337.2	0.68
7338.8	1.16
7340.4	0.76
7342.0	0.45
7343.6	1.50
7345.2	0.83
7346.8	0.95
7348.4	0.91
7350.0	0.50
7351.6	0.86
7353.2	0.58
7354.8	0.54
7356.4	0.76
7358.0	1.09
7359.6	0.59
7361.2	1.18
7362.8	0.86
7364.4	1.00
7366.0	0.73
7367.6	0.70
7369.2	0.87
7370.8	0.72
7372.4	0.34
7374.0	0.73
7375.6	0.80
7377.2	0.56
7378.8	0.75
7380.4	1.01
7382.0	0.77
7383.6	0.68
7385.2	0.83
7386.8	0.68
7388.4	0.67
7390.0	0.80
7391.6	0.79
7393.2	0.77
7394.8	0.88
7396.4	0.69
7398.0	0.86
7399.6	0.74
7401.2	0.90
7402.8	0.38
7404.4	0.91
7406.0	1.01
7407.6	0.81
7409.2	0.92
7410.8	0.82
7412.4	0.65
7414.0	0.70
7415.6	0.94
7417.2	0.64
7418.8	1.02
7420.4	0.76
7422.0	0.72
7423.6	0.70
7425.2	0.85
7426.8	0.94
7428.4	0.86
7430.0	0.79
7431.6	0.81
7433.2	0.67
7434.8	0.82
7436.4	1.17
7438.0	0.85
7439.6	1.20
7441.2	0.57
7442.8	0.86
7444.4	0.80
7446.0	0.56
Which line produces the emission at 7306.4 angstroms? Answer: [S II]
